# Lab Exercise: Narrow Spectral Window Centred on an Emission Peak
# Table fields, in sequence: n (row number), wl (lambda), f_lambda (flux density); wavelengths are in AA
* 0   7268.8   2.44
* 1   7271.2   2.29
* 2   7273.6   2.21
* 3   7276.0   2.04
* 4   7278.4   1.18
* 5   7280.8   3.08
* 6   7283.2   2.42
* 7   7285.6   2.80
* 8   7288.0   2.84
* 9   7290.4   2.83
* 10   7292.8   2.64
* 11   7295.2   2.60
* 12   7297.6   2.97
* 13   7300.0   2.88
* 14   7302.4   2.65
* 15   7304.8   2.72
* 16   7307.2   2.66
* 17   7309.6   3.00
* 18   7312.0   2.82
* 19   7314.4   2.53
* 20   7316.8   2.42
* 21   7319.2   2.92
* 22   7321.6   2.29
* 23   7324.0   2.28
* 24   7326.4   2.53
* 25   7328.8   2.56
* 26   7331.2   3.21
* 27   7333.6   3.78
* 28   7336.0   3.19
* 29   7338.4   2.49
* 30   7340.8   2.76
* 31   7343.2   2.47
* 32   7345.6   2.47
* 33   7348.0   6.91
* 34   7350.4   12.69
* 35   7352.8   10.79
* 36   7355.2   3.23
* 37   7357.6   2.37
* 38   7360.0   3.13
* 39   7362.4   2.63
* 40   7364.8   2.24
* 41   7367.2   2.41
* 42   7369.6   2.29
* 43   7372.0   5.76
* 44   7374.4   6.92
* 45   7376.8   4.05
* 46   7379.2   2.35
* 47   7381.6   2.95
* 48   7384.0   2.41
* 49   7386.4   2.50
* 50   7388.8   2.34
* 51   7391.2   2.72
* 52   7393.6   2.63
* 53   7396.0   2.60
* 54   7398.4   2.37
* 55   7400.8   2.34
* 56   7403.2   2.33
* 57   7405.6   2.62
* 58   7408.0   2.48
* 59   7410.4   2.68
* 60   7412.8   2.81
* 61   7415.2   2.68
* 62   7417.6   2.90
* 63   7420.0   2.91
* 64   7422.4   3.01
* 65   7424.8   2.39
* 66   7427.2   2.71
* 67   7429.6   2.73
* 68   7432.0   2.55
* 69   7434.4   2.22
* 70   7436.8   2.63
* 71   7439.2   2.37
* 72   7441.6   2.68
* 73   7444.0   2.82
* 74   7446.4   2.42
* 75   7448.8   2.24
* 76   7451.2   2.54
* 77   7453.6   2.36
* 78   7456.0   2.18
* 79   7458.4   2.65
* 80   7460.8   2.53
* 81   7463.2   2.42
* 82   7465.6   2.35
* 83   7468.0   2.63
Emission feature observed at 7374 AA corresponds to [N II]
